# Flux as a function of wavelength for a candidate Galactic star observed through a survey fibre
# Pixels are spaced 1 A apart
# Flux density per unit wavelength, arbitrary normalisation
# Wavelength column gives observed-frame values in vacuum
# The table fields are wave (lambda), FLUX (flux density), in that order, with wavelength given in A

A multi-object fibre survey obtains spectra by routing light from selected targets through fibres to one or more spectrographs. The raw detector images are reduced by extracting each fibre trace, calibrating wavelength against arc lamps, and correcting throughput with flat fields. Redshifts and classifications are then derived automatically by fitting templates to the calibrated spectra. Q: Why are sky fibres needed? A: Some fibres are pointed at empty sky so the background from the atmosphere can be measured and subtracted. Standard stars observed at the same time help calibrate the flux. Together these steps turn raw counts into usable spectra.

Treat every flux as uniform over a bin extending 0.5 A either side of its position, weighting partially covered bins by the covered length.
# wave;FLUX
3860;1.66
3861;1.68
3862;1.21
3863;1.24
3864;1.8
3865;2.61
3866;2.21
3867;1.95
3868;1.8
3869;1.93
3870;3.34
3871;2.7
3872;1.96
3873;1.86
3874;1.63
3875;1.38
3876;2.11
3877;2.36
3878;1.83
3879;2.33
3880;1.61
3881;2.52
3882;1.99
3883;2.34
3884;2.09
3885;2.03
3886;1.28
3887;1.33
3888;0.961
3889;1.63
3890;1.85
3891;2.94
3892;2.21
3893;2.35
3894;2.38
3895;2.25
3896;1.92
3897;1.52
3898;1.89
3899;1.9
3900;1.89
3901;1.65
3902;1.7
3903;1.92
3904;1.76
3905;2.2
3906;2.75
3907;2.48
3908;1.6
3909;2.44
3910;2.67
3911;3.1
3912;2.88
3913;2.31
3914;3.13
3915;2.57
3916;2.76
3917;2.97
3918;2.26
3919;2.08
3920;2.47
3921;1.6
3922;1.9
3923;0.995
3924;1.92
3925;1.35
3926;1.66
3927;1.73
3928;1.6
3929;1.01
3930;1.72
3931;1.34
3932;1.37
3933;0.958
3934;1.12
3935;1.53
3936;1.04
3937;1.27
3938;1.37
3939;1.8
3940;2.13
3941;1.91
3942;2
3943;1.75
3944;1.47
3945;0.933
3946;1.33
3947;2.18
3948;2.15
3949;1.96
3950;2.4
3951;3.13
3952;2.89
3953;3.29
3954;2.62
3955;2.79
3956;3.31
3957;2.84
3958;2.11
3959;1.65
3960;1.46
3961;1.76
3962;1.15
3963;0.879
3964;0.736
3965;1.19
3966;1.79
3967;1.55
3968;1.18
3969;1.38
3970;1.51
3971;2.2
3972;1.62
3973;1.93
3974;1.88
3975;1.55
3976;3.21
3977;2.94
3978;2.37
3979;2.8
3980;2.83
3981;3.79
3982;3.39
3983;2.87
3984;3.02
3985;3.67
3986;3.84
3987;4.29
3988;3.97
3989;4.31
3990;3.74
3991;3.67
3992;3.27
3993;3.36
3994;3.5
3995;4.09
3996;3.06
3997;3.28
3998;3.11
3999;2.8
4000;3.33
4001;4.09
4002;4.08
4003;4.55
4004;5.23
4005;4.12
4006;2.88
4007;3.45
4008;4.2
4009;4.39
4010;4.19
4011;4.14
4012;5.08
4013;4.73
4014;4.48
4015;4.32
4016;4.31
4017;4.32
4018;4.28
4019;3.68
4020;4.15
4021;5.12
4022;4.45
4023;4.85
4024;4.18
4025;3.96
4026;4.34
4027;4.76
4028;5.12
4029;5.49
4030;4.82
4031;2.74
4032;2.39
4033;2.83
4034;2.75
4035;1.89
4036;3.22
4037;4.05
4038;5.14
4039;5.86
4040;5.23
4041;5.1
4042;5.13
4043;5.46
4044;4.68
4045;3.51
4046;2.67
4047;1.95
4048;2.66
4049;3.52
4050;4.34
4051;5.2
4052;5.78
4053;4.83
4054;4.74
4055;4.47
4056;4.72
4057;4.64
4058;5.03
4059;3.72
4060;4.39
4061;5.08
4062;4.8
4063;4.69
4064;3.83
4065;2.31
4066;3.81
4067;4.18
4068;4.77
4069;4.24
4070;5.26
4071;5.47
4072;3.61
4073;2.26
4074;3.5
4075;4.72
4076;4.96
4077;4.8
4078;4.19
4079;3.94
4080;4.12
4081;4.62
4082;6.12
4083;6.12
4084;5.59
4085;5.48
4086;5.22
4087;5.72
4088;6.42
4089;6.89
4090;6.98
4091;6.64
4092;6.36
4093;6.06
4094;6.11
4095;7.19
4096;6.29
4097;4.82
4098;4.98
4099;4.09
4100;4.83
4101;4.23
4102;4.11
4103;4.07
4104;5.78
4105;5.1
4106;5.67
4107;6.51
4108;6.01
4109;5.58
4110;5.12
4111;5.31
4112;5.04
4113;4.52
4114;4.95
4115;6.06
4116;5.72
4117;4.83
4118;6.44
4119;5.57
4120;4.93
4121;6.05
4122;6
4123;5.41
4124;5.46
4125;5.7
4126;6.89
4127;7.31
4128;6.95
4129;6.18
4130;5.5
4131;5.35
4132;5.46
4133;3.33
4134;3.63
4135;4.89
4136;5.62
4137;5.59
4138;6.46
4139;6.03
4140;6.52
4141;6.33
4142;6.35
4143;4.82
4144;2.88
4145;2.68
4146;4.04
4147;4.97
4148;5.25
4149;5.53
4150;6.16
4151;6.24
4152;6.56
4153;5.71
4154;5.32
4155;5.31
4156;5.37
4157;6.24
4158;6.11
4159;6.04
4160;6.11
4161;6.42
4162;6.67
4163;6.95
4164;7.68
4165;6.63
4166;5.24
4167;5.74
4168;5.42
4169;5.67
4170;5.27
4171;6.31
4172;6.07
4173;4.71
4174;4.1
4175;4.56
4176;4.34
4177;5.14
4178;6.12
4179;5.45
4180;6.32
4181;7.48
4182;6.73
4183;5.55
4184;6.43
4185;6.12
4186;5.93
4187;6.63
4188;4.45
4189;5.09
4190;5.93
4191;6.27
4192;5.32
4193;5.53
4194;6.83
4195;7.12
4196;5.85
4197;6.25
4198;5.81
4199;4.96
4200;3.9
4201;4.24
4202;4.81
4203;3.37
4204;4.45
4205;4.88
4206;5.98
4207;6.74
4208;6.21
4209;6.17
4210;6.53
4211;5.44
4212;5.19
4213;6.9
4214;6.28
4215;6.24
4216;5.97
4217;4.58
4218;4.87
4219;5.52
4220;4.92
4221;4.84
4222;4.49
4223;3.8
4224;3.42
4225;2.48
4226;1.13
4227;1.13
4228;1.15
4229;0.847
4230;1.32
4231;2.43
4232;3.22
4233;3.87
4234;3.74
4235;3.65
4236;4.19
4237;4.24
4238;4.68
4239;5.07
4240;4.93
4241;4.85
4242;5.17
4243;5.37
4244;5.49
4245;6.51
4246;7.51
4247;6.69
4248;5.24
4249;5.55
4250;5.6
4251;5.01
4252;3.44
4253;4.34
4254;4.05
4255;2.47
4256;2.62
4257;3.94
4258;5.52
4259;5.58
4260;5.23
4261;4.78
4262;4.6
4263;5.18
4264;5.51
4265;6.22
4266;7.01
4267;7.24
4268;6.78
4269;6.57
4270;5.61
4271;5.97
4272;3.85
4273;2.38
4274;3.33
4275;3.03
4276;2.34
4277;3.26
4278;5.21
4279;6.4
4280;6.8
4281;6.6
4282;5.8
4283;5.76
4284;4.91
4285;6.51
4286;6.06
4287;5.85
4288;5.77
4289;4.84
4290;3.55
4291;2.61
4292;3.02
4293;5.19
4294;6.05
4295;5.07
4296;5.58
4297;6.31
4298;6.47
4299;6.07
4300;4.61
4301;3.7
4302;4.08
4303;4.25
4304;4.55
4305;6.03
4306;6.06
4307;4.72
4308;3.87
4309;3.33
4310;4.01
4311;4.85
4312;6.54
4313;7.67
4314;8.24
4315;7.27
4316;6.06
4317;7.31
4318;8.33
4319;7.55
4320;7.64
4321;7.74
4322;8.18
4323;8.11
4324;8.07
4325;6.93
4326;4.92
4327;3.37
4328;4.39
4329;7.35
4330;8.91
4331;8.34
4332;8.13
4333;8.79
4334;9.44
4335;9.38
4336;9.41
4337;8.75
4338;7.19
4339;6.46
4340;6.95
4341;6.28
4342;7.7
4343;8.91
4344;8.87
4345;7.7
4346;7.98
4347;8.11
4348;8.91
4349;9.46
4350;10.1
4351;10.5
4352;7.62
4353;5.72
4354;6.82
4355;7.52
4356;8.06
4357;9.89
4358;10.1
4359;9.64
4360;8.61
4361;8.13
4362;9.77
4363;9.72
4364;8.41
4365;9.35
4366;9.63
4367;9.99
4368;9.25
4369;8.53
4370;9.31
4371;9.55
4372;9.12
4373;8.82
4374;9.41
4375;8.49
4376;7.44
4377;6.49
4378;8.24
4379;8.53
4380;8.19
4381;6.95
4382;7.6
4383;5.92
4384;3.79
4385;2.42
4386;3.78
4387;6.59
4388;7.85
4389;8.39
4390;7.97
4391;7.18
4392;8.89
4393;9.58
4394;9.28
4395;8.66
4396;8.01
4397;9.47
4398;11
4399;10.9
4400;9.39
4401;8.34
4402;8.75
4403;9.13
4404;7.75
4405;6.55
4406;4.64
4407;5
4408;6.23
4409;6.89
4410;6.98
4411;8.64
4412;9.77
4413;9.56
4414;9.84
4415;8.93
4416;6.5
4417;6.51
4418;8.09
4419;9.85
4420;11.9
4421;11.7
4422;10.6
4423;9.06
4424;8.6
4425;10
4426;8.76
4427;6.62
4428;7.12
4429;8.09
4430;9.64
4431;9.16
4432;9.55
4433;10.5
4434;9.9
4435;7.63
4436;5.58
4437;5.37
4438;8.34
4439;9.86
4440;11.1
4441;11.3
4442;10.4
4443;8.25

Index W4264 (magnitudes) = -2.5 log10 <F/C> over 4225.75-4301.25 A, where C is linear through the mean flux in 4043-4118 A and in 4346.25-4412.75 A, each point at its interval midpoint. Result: 0.415 mag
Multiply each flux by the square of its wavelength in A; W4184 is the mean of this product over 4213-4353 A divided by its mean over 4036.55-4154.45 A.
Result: 1.2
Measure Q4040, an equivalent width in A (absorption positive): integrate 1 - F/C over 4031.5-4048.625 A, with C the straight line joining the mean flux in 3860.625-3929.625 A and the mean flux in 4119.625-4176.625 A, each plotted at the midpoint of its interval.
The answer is 1.2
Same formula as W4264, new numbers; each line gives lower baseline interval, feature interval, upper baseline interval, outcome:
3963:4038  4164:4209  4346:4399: 0.05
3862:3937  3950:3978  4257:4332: 0.25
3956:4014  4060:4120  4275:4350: -0.24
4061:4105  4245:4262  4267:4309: 0.03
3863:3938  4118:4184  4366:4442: -0.11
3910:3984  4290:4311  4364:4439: 0.40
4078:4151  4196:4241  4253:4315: 0.18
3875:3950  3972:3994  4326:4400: -0.08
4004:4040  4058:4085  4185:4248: -0.03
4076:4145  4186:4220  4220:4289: -0.14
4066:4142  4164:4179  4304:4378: 0.11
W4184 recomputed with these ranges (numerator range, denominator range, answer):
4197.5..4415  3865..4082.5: 2.48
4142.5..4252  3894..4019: 2.27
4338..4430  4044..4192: 1.77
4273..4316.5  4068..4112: 1.08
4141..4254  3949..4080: 1.56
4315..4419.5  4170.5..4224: 1.57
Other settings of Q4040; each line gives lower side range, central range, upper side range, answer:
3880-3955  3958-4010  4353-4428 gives 0.66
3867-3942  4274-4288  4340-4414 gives 3.44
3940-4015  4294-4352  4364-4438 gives 2.76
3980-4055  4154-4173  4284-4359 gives -2.39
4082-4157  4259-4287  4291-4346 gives 4.46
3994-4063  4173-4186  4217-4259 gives -4.71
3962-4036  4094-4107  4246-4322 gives -3.54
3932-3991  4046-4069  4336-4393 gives -3.75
